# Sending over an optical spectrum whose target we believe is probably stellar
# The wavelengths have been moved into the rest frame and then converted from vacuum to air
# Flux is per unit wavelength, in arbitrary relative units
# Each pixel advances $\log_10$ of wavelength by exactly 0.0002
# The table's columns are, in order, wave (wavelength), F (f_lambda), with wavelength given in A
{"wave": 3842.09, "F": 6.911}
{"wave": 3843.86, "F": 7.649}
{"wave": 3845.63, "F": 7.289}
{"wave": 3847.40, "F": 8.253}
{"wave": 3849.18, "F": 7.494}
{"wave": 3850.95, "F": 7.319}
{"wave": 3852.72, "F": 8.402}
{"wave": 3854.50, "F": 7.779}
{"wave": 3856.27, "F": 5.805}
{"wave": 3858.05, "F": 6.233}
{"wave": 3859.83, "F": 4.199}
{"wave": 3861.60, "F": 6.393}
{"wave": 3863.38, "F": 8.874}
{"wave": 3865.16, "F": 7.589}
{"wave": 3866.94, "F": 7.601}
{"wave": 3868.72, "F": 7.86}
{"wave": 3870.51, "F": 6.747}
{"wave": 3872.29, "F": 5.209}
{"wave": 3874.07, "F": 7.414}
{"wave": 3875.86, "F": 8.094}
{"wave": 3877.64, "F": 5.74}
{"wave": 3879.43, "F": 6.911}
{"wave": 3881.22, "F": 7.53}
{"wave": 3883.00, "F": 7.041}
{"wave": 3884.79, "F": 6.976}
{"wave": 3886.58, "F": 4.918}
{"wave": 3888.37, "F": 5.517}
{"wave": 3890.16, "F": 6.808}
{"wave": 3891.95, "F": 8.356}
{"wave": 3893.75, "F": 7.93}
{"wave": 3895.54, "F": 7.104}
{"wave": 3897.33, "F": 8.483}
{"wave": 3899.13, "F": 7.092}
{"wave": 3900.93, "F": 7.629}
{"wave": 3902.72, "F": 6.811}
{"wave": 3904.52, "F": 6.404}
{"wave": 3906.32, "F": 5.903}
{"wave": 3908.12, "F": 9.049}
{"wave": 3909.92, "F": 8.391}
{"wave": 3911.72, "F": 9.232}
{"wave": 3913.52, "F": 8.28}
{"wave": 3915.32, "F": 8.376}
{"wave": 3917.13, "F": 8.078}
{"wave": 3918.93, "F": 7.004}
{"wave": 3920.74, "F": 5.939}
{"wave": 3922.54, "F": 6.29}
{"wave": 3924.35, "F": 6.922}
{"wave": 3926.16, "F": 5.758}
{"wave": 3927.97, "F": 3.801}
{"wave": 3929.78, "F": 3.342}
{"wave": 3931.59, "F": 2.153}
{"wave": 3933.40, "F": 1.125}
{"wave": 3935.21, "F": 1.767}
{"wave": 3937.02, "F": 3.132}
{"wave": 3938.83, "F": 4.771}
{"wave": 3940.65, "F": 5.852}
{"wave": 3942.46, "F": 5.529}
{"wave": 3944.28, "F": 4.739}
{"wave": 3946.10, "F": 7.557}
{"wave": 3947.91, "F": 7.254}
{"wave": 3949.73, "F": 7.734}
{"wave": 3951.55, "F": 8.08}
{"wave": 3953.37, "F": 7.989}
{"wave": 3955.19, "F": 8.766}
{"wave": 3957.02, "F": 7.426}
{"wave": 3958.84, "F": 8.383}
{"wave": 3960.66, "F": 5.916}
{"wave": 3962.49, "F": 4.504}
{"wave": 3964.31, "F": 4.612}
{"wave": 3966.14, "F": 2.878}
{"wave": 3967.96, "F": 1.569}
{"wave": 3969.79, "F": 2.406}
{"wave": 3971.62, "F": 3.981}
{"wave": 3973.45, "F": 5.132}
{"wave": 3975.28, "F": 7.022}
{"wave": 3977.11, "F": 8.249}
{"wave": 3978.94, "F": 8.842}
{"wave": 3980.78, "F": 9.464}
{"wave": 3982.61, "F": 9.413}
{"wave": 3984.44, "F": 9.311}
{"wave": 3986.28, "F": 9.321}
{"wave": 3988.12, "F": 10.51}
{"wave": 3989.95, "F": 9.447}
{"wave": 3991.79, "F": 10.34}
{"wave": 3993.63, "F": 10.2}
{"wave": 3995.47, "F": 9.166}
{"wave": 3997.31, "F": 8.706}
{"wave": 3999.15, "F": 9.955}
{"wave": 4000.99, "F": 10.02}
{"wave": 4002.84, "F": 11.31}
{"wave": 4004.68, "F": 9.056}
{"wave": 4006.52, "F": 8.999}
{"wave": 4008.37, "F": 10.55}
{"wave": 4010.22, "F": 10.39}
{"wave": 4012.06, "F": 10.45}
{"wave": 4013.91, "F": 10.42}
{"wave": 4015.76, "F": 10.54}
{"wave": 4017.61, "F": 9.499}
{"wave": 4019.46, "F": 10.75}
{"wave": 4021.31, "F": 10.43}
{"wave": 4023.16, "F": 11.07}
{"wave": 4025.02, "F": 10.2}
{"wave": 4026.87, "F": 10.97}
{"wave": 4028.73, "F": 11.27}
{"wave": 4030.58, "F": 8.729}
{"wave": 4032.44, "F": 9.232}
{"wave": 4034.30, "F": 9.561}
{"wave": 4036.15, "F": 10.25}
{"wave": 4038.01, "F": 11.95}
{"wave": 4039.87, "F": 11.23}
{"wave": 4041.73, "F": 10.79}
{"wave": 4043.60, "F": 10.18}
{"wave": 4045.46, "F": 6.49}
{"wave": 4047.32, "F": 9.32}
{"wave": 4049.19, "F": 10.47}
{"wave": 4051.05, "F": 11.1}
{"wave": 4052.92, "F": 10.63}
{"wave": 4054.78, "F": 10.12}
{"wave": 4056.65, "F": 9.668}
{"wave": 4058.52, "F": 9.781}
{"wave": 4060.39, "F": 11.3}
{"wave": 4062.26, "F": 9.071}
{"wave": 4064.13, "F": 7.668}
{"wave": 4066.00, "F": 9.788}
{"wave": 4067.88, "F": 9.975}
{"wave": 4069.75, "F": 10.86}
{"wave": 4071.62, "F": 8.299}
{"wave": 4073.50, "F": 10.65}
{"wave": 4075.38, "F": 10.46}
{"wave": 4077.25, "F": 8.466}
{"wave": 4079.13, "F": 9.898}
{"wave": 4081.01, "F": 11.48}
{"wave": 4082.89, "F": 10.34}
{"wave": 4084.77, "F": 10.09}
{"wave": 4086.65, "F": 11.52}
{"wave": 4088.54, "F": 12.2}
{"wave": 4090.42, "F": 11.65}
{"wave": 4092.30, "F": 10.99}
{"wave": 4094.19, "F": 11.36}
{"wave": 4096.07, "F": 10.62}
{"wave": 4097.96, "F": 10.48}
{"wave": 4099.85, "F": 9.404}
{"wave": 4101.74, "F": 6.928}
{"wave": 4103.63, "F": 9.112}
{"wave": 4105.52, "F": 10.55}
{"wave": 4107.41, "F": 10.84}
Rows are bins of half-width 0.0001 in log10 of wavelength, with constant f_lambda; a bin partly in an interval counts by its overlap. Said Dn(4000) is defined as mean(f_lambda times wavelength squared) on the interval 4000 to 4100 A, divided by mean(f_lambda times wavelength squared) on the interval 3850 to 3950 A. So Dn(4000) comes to 1.70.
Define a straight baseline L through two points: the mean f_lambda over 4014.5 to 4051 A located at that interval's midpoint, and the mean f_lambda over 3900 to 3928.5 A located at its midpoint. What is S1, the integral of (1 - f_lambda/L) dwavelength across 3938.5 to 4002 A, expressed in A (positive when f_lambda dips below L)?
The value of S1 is 9.7 A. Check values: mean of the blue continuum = 7.16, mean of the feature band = 7.32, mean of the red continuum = 10.2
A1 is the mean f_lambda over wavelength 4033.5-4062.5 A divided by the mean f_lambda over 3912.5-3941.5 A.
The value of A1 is 2.0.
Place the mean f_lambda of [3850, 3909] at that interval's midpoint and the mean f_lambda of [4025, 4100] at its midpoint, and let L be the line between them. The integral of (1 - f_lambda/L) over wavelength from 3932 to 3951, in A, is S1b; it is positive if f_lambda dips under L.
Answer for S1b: 7.5 A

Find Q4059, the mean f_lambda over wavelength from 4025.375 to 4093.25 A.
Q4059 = 10.2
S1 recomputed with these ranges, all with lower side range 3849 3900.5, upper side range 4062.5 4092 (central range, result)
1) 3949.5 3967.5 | 4.0 A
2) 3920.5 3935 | 6.7 A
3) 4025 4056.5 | -1.6 A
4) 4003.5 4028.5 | -2.8 A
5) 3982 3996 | -1.5 A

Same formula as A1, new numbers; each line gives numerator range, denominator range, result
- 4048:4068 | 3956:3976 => 2.03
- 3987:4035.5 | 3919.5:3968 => 1.86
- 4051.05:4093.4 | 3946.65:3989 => 1.48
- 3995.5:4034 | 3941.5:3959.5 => 1.38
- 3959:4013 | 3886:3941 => 1.29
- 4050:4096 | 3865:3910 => 1.46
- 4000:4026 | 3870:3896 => 1.51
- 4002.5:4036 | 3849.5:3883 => 1.45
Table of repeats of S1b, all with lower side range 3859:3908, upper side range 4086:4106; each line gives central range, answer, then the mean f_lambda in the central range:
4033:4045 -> -1.2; 10.5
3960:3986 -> 7.4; 6.04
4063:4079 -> 0.8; 9.54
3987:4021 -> -4.2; 10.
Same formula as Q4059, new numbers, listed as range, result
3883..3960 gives 6.49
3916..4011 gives 6.95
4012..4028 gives 10.5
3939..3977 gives 5.89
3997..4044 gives 10.3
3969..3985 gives 7.08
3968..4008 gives 8.49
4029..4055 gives 10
